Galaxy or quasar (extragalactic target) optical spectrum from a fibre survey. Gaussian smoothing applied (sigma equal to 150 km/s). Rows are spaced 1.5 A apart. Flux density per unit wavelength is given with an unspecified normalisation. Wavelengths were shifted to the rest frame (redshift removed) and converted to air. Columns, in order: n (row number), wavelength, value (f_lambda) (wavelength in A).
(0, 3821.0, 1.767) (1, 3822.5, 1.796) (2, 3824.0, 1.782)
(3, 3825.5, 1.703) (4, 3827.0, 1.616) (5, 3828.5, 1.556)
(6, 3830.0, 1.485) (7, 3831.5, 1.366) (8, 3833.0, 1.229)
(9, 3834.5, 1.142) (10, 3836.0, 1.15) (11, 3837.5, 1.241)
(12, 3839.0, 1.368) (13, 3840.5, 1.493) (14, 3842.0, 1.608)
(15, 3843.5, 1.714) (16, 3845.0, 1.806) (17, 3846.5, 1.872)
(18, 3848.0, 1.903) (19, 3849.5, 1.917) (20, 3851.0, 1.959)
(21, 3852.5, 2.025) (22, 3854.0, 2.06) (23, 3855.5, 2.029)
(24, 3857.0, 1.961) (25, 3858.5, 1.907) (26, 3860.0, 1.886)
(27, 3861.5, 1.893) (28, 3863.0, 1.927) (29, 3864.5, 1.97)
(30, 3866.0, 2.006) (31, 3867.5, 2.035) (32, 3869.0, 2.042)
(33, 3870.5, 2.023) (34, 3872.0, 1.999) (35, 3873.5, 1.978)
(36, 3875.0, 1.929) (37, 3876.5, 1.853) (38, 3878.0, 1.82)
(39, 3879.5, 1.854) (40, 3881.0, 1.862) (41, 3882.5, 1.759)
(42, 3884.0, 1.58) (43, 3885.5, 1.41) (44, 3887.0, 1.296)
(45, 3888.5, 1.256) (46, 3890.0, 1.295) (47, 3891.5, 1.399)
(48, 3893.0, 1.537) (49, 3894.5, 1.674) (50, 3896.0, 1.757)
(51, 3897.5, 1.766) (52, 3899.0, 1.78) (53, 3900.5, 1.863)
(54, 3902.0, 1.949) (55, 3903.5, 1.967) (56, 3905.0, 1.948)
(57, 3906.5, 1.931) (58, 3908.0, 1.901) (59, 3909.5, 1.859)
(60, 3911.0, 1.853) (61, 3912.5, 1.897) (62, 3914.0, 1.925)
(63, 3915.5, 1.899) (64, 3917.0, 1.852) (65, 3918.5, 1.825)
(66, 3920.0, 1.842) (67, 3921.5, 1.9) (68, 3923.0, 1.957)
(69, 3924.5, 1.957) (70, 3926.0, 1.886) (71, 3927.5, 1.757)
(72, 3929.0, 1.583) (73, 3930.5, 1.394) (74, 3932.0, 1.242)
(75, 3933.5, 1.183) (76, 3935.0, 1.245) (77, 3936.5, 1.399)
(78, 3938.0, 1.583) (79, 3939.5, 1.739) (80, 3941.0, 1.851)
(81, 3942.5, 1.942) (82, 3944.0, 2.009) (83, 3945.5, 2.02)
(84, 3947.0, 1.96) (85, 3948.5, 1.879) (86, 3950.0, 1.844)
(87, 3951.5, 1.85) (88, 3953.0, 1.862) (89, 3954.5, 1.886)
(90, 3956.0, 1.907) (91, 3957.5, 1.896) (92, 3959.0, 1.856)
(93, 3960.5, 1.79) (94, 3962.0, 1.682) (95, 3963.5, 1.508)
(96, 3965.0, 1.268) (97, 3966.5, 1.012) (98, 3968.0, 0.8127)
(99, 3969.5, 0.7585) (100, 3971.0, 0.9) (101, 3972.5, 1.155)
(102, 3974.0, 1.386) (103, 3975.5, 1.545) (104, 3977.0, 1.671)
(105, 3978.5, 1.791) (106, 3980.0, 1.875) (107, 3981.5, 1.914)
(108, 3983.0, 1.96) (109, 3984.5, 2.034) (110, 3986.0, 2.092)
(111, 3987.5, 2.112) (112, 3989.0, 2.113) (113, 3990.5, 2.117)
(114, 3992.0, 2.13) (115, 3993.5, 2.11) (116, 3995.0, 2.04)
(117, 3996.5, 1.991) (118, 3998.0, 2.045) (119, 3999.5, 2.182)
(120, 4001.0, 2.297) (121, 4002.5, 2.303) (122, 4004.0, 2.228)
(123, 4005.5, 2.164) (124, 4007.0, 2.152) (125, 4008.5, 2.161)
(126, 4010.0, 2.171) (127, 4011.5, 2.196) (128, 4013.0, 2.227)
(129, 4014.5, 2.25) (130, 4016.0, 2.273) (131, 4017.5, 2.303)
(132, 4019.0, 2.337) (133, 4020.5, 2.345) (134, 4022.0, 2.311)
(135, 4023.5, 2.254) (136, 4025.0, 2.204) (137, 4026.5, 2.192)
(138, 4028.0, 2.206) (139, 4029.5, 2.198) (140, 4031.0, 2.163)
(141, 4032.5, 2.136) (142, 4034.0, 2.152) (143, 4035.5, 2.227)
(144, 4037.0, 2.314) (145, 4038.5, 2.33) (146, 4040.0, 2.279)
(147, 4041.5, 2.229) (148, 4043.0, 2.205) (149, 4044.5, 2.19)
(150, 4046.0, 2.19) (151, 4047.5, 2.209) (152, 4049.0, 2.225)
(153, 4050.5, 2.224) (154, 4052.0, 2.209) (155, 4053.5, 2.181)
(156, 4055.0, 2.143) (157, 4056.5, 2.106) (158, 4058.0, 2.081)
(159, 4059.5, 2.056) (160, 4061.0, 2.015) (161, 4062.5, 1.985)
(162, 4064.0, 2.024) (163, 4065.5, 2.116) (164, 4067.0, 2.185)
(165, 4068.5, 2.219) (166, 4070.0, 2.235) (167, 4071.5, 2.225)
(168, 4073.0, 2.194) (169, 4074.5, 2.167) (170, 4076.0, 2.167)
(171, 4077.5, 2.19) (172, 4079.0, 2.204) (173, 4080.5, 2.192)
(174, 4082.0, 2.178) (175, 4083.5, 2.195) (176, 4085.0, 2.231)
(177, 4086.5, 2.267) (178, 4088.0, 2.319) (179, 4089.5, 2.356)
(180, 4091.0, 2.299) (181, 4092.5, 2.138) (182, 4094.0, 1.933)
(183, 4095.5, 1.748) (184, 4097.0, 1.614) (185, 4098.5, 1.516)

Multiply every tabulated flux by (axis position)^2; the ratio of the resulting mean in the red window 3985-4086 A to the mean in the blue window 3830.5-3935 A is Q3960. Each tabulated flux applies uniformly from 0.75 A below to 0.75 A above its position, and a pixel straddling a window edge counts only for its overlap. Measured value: 1.35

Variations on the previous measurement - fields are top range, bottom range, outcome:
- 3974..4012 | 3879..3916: 1.24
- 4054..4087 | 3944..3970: 1.38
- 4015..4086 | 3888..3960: 1.33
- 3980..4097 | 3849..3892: 1.29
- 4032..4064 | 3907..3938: 1.35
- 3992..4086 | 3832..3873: 1.35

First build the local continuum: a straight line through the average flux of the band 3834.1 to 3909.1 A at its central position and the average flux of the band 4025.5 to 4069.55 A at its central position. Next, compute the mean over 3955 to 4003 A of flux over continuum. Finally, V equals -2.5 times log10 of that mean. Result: 0.152 mag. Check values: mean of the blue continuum 1.77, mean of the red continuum 2.17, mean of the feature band 1.76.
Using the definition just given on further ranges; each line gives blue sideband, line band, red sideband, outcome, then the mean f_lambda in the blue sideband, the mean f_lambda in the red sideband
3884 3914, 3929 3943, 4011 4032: 0.236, 1.7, 2.25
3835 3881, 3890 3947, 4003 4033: 0.132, 1.84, 2.22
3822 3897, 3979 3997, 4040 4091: -0.017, 1.71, 2.18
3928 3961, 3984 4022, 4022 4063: -0.093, 1.72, 2.19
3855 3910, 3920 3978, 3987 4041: 0.235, 1.81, 2.2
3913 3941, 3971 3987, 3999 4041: 0.169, 1.68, 2.23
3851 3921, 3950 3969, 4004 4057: 0.250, 1.83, 2.22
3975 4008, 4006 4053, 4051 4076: -0.068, 2.04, 2.14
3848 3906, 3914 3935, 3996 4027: 0.152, 1.82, 2.22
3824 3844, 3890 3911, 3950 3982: -0.189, 1.45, 1.54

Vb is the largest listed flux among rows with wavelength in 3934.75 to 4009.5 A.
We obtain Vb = 2.303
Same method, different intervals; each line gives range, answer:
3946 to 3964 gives 1.96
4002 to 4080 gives 2.345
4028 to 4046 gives 2.33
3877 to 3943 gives 1.967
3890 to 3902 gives 1.949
